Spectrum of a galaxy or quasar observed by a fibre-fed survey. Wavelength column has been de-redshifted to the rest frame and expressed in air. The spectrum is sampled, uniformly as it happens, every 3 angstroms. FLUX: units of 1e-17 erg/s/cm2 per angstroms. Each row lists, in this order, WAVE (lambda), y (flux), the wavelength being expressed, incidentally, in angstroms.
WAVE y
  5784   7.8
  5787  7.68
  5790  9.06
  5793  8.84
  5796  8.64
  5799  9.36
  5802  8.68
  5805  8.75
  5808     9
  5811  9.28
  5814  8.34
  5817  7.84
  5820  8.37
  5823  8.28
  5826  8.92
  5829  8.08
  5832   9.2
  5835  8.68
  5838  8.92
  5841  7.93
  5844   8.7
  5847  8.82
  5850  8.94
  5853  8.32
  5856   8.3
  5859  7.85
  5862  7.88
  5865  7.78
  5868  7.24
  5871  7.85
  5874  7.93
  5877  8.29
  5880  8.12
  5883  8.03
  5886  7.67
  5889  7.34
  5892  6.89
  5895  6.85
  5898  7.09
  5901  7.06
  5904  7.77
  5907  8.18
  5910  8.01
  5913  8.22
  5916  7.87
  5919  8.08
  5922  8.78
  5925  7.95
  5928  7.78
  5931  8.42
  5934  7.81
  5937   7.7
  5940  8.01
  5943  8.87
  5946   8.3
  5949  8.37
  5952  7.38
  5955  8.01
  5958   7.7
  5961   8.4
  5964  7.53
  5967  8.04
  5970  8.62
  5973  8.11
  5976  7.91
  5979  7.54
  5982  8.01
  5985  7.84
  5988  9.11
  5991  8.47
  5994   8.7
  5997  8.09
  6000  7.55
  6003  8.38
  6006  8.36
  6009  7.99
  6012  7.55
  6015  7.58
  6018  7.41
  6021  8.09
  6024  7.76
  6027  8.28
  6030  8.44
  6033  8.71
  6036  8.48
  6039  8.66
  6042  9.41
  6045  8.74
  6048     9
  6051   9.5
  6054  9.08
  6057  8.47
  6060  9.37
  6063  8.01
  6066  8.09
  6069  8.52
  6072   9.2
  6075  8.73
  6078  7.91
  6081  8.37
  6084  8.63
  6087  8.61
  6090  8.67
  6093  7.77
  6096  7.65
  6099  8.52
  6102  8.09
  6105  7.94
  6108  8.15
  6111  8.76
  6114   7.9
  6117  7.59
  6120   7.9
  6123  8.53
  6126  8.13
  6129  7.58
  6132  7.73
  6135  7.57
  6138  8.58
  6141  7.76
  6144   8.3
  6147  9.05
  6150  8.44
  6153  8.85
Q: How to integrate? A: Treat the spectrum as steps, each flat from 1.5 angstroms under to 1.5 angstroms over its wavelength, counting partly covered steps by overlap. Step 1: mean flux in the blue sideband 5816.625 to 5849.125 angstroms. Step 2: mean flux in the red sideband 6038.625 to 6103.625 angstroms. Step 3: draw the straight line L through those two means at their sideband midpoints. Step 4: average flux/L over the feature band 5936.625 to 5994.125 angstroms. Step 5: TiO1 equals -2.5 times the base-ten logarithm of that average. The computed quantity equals 0.06 mag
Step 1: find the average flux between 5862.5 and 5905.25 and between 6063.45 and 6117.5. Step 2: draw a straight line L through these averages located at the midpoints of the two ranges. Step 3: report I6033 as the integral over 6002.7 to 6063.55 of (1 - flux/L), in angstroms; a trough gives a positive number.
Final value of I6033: -2.7 angstroms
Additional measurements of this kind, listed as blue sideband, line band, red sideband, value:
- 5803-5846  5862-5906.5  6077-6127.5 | 4.8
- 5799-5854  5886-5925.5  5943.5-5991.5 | 3.0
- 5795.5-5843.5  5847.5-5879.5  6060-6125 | 1.9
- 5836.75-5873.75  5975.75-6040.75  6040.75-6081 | 3.5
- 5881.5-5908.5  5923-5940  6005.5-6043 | -0.7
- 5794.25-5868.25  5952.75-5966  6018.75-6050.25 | 1.0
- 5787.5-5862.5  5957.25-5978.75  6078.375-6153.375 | 0.9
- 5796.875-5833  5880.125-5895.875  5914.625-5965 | 1.7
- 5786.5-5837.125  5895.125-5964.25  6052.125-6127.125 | 4.7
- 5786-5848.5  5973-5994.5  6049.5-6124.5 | 0.8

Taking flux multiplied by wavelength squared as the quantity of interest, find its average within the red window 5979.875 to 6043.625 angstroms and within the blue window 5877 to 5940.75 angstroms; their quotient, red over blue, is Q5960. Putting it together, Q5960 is 1.09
